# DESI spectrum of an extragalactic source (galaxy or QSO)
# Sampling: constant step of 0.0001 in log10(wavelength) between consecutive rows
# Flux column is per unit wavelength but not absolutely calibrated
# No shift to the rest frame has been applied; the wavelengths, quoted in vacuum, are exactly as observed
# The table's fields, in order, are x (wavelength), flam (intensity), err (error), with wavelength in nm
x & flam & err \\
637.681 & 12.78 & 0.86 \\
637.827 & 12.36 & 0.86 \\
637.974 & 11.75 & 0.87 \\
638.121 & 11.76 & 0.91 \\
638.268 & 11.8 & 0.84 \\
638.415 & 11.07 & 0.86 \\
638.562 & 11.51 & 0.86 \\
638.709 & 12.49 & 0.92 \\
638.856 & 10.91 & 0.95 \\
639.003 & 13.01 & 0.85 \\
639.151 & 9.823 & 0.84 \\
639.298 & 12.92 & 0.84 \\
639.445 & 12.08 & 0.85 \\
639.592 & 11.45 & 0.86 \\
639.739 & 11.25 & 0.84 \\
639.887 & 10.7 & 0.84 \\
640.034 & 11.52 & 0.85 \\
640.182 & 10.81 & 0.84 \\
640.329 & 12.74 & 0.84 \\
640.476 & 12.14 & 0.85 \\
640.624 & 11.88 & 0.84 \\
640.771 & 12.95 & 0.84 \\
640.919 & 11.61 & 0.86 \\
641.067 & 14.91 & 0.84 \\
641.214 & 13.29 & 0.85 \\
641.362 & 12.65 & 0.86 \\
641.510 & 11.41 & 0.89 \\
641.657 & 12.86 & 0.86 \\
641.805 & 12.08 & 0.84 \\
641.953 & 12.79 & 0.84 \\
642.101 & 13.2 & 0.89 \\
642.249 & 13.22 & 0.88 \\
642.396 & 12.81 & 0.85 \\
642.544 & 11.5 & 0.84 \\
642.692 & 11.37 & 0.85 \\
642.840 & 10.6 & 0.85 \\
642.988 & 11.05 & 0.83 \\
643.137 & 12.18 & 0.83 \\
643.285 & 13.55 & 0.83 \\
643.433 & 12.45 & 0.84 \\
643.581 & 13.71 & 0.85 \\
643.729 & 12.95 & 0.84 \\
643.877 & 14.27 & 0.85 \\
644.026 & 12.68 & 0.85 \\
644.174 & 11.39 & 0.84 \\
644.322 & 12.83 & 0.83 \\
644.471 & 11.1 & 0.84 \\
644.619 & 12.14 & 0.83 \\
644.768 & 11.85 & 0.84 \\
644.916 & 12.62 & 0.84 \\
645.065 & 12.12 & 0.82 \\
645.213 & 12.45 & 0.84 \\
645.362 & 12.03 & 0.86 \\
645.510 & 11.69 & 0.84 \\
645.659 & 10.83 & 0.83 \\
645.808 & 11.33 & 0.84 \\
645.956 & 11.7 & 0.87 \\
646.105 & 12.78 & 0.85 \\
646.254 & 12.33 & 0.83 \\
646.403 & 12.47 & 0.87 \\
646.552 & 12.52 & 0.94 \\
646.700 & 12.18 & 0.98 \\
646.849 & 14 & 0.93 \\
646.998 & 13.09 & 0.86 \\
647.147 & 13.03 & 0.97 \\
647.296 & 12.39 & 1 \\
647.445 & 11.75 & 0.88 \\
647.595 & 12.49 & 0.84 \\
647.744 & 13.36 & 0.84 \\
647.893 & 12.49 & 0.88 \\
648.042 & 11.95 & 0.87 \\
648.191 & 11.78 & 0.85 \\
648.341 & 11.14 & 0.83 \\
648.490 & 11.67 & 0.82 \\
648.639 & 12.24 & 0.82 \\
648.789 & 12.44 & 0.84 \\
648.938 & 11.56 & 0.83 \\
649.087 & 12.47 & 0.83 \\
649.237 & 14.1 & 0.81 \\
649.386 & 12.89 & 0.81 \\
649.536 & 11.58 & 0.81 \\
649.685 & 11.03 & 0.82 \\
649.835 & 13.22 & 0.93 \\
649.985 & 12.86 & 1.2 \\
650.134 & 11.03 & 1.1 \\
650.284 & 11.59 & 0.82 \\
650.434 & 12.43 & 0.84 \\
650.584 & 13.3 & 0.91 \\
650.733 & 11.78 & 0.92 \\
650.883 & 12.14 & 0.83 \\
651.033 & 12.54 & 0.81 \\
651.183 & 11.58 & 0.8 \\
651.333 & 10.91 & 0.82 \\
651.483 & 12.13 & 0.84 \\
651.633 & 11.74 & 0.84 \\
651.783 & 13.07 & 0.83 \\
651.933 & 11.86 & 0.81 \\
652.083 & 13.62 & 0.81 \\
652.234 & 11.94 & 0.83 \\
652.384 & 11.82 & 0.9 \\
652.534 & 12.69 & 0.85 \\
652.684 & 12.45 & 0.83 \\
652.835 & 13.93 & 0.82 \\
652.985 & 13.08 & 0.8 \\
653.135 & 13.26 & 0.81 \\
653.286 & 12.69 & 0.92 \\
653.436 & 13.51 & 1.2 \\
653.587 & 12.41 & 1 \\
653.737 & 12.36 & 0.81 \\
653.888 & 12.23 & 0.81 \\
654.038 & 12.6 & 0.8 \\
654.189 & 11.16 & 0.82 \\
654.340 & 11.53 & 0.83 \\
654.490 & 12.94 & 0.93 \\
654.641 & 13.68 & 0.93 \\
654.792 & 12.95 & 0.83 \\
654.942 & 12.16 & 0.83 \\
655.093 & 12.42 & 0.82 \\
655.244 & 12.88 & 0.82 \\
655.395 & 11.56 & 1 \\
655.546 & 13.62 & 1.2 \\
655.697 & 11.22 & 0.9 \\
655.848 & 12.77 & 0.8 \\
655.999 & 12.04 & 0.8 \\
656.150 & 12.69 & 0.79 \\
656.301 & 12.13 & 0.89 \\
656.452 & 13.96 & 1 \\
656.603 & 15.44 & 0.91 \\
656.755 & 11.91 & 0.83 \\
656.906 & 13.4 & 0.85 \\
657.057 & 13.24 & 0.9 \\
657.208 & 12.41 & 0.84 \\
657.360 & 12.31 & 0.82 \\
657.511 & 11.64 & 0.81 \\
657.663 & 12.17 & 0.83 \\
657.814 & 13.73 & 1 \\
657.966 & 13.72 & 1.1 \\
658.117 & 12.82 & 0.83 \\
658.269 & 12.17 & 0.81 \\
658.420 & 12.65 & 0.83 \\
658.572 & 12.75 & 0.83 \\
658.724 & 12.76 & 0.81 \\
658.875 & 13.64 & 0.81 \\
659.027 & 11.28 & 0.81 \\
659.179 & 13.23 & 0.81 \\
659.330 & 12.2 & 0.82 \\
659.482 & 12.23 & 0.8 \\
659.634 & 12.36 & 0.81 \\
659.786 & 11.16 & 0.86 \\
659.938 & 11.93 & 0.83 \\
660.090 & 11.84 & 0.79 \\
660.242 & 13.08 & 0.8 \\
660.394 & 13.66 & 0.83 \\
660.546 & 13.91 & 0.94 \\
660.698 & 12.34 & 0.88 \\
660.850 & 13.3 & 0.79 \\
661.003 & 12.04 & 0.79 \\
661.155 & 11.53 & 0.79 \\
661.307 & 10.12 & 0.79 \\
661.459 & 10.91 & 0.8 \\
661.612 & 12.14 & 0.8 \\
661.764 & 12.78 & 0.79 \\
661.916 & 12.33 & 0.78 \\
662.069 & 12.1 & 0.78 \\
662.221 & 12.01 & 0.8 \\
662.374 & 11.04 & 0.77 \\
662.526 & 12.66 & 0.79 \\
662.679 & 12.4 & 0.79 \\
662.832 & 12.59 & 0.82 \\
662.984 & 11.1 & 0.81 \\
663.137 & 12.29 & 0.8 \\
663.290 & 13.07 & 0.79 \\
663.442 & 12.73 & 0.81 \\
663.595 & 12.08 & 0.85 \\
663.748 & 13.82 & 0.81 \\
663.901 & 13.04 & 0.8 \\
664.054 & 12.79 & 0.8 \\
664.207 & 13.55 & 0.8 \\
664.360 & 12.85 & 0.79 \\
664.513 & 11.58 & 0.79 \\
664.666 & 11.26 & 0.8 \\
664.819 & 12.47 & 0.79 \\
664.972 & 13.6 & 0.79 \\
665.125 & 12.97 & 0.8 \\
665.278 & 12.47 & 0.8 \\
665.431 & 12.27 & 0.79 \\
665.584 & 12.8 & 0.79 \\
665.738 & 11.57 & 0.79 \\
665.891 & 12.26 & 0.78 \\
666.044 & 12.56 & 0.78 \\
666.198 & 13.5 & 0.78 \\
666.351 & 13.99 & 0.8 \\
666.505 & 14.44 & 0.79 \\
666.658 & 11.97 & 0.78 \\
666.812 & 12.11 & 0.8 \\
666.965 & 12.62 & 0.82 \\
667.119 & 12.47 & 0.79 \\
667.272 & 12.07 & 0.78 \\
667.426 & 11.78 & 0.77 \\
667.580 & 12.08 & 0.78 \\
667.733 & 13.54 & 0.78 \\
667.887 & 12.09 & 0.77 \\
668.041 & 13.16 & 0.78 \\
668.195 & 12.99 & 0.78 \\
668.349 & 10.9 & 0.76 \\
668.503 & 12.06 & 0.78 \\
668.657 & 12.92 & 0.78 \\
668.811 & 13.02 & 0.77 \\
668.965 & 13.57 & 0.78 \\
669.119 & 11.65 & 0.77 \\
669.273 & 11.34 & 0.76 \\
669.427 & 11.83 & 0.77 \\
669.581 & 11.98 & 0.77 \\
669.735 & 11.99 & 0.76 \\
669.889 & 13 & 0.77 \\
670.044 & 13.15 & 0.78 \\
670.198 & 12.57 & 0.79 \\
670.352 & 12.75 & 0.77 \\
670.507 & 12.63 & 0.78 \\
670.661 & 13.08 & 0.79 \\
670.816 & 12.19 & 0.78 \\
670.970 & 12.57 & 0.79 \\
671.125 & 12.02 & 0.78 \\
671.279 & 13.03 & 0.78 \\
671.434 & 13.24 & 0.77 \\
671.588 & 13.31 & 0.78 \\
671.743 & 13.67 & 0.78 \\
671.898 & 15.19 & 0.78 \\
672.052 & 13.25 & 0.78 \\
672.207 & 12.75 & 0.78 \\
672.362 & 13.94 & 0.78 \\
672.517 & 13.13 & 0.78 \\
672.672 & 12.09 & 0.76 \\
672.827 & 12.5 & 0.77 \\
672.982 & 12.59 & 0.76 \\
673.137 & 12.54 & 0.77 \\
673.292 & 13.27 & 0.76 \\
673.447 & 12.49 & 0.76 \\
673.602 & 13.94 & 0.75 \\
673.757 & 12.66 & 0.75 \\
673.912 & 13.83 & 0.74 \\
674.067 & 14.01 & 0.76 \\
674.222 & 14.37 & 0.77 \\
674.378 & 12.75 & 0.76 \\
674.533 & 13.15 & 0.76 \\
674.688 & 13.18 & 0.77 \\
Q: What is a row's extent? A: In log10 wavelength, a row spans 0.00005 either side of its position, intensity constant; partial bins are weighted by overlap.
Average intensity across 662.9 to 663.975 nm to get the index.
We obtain 12.6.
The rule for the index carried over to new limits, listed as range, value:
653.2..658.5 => 12.7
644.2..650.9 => 12.2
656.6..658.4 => 12.8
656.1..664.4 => 12.5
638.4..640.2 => 11.5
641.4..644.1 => 12.5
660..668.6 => 12.5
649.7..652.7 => 12.2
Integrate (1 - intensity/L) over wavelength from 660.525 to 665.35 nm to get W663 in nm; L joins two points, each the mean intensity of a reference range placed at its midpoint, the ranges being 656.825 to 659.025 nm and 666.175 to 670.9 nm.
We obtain 0.12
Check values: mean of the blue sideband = 12.8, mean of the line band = 12.4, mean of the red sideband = 12.6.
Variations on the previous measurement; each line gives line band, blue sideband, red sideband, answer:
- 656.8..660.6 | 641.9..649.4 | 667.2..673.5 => -0.036 nm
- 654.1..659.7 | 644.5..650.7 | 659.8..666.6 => -0.114 nm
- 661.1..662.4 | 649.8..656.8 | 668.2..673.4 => 0.095 nm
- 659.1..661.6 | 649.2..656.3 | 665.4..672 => 0.058 nm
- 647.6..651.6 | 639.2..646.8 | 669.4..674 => 0.074 nm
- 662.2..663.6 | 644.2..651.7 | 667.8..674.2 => 0.043 nm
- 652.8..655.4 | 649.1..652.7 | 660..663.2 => -0.084 nm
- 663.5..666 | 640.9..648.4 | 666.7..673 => 0.002 nm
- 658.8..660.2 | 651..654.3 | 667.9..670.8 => 0.024 nm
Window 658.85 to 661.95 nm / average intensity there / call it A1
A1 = 12.3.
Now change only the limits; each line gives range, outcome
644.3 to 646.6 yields 12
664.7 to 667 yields 12.8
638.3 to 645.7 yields 12.2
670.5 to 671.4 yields 12.6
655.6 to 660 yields 12.6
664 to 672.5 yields 12.7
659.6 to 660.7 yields 12.6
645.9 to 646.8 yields 12.4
